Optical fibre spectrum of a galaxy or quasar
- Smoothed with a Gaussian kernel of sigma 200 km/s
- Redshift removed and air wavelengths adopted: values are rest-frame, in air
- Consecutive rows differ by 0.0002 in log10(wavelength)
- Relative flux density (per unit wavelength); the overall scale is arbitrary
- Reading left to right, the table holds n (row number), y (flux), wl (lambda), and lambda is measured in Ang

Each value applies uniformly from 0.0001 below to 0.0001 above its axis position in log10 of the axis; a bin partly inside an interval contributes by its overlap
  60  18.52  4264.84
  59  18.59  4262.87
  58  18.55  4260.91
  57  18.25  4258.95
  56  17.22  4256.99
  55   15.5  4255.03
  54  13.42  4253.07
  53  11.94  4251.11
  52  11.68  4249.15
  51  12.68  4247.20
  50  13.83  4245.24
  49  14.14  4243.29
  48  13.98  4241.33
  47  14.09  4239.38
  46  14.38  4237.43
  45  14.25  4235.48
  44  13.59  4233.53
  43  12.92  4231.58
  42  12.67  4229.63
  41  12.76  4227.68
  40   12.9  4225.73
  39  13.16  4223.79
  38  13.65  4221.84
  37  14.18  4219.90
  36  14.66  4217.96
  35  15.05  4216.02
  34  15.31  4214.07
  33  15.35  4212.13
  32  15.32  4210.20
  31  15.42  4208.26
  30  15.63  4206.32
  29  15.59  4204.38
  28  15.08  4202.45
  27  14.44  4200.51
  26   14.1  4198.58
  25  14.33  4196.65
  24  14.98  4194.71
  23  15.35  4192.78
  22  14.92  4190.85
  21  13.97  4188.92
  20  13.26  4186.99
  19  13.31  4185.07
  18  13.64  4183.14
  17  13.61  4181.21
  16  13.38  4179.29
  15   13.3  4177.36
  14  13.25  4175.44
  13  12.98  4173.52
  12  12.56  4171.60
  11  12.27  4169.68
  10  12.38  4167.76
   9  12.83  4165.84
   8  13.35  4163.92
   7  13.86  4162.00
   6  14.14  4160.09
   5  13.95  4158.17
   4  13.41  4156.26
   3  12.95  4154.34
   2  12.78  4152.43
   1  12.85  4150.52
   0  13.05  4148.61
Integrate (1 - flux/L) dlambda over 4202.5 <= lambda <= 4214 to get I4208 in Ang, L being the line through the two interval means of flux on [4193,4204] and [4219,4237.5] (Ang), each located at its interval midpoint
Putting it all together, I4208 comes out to -0.9 Ang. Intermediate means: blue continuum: 14.7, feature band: 15.4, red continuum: 13.4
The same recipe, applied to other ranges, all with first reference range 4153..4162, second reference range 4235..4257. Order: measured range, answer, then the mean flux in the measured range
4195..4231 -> -1.85 Ang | 14.4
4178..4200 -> -0.66 Ang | 14.1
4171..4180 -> 0.35 Ang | 13.1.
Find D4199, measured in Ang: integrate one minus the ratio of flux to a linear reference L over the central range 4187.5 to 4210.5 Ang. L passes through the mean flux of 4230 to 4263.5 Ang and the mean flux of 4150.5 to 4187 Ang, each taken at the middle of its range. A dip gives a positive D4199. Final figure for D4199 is -1.9 Ang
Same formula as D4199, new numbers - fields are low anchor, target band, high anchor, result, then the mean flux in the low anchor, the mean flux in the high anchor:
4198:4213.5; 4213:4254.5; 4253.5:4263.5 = 6.8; 15.2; 17.4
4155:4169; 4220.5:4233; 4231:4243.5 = 0.7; 13.4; 13.9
